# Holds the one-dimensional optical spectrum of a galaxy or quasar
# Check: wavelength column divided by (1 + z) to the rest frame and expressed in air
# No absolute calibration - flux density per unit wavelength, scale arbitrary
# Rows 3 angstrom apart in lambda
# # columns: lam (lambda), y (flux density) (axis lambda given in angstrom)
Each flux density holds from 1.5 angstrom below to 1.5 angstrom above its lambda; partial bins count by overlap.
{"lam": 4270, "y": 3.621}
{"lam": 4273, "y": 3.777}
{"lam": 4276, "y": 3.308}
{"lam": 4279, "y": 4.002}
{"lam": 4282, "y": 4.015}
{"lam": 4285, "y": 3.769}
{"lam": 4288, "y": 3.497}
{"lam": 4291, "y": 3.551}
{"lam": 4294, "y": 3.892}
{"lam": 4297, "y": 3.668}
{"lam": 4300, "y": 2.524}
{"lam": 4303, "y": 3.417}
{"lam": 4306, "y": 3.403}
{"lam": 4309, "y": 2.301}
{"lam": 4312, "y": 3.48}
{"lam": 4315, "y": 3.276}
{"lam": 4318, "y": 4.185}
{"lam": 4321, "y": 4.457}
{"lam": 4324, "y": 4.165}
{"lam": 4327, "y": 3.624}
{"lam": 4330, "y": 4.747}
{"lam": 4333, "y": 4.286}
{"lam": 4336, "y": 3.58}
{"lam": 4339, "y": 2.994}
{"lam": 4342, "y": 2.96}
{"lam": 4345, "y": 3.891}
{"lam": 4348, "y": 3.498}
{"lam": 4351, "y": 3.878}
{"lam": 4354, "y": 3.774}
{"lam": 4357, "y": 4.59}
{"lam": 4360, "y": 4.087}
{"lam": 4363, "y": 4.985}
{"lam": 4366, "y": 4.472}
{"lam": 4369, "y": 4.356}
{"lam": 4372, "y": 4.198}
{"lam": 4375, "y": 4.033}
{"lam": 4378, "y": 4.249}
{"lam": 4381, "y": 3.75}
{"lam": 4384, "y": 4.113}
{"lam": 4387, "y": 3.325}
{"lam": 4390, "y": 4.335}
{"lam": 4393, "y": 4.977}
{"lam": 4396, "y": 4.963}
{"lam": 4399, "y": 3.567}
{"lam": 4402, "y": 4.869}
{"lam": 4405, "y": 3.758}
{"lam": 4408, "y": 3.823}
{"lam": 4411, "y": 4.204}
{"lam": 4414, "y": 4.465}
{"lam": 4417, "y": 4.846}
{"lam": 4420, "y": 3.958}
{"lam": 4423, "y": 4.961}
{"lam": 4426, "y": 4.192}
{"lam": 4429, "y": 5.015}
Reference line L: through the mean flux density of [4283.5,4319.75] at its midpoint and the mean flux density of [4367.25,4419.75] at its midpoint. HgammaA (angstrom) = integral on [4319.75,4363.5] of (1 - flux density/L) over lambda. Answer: -2.0 angstrom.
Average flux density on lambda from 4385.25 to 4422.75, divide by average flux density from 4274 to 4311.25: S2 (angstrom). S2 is 1.24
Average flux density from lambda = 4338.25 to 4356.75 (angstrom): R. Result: 3.59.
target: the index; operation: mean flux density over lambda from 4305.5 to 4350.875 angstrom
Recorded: 3.67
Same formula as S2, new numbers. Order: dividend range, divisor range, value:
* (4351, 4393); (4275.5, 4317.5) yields 1.21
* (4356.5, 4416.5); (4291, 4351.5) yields 1.18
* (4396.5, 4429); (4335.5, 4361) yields 1.17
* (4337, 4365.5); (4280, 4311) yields 1.13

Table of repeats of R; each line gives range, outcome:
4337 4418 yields 4.1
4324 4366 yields 3.94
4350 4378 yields 4.27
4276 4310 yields 3.47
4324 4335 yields 4.18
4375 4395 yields 4.14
